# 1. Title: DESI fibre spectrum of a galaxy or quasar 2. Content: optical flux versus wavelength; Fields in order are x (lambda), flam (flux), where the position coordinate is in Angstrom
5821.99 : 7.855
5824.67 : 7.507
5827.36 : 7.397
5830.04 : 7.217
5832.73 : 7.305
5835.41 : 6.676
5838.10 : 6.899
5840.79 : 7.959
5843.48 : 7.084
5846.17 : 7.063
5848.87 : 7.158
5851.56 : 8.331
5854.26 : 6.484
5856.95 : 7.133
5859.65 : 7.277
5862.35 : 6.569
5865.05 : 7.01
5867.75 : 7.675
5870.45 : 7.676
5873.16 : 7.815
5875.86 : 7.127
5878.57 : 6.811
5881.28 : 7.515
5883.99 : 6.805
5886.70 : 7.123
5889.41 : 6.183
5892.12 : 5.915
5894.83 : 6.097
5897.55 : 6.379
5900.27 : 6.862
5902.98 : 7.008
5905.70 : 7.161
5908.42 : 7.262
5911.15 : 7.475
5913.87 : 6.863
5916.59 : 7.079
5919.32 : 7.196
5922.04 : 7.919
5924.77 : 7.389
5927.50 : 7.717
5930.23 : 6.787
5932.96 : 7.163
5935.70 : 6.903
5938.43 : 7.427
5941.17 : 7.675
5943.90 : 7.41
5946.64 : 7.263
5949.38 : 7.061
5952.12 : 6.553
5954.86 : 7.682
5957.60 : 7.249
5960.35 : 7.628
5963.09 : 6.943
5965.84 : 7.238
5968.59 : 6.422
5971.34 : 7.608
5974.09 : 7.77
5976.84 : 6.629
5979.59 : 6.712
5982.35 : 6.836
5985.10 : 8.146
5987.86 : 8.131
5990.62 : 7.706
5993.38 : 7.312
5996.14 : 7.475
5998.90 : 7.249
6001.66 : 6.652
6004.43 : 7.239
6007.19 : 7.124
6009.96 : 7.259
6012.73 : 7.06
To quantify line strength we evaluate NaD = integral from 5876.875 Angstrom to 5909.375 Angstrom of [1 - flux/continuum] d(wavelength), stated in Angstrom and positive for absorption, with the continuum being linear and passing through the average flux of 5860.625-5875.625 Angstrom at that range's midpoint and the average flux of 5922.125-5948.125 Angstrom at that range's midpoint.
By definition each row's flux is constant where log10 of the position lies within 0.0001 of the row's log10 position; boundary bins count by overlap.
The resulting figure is 2.5 Angstrom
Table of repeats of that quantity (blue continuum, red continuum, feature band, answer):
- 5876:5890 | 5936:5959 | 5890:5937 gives 0.7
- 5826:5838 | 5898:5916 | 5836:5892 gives -0.4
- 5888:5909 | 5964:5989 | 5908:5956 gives -2.7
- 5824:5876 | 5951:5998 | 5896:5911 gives 0.6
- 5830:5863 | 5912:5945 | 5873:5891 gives 0.6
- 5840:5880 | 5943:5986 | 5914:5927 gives -0.3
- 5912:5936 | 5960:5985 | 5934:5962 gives -0.4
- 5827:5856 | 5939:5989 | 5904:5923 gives 0.0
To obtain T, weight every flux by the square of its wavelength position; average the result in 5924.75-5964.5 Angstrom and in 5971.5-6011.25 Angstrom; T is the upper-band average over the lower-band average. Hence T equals 1.02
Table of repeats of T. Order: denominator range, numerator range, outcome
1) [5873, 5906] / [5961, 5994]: 1.11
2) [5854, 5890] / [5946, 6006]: 1.05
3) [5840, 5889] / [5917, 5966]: 1.03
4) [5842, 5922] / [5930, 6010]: 1.06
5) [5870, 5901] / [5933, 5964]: 1.08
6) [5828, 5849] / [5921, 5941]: 1.05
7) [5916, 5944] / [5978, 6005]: 1.02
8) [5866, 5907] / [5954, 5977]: 1.07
